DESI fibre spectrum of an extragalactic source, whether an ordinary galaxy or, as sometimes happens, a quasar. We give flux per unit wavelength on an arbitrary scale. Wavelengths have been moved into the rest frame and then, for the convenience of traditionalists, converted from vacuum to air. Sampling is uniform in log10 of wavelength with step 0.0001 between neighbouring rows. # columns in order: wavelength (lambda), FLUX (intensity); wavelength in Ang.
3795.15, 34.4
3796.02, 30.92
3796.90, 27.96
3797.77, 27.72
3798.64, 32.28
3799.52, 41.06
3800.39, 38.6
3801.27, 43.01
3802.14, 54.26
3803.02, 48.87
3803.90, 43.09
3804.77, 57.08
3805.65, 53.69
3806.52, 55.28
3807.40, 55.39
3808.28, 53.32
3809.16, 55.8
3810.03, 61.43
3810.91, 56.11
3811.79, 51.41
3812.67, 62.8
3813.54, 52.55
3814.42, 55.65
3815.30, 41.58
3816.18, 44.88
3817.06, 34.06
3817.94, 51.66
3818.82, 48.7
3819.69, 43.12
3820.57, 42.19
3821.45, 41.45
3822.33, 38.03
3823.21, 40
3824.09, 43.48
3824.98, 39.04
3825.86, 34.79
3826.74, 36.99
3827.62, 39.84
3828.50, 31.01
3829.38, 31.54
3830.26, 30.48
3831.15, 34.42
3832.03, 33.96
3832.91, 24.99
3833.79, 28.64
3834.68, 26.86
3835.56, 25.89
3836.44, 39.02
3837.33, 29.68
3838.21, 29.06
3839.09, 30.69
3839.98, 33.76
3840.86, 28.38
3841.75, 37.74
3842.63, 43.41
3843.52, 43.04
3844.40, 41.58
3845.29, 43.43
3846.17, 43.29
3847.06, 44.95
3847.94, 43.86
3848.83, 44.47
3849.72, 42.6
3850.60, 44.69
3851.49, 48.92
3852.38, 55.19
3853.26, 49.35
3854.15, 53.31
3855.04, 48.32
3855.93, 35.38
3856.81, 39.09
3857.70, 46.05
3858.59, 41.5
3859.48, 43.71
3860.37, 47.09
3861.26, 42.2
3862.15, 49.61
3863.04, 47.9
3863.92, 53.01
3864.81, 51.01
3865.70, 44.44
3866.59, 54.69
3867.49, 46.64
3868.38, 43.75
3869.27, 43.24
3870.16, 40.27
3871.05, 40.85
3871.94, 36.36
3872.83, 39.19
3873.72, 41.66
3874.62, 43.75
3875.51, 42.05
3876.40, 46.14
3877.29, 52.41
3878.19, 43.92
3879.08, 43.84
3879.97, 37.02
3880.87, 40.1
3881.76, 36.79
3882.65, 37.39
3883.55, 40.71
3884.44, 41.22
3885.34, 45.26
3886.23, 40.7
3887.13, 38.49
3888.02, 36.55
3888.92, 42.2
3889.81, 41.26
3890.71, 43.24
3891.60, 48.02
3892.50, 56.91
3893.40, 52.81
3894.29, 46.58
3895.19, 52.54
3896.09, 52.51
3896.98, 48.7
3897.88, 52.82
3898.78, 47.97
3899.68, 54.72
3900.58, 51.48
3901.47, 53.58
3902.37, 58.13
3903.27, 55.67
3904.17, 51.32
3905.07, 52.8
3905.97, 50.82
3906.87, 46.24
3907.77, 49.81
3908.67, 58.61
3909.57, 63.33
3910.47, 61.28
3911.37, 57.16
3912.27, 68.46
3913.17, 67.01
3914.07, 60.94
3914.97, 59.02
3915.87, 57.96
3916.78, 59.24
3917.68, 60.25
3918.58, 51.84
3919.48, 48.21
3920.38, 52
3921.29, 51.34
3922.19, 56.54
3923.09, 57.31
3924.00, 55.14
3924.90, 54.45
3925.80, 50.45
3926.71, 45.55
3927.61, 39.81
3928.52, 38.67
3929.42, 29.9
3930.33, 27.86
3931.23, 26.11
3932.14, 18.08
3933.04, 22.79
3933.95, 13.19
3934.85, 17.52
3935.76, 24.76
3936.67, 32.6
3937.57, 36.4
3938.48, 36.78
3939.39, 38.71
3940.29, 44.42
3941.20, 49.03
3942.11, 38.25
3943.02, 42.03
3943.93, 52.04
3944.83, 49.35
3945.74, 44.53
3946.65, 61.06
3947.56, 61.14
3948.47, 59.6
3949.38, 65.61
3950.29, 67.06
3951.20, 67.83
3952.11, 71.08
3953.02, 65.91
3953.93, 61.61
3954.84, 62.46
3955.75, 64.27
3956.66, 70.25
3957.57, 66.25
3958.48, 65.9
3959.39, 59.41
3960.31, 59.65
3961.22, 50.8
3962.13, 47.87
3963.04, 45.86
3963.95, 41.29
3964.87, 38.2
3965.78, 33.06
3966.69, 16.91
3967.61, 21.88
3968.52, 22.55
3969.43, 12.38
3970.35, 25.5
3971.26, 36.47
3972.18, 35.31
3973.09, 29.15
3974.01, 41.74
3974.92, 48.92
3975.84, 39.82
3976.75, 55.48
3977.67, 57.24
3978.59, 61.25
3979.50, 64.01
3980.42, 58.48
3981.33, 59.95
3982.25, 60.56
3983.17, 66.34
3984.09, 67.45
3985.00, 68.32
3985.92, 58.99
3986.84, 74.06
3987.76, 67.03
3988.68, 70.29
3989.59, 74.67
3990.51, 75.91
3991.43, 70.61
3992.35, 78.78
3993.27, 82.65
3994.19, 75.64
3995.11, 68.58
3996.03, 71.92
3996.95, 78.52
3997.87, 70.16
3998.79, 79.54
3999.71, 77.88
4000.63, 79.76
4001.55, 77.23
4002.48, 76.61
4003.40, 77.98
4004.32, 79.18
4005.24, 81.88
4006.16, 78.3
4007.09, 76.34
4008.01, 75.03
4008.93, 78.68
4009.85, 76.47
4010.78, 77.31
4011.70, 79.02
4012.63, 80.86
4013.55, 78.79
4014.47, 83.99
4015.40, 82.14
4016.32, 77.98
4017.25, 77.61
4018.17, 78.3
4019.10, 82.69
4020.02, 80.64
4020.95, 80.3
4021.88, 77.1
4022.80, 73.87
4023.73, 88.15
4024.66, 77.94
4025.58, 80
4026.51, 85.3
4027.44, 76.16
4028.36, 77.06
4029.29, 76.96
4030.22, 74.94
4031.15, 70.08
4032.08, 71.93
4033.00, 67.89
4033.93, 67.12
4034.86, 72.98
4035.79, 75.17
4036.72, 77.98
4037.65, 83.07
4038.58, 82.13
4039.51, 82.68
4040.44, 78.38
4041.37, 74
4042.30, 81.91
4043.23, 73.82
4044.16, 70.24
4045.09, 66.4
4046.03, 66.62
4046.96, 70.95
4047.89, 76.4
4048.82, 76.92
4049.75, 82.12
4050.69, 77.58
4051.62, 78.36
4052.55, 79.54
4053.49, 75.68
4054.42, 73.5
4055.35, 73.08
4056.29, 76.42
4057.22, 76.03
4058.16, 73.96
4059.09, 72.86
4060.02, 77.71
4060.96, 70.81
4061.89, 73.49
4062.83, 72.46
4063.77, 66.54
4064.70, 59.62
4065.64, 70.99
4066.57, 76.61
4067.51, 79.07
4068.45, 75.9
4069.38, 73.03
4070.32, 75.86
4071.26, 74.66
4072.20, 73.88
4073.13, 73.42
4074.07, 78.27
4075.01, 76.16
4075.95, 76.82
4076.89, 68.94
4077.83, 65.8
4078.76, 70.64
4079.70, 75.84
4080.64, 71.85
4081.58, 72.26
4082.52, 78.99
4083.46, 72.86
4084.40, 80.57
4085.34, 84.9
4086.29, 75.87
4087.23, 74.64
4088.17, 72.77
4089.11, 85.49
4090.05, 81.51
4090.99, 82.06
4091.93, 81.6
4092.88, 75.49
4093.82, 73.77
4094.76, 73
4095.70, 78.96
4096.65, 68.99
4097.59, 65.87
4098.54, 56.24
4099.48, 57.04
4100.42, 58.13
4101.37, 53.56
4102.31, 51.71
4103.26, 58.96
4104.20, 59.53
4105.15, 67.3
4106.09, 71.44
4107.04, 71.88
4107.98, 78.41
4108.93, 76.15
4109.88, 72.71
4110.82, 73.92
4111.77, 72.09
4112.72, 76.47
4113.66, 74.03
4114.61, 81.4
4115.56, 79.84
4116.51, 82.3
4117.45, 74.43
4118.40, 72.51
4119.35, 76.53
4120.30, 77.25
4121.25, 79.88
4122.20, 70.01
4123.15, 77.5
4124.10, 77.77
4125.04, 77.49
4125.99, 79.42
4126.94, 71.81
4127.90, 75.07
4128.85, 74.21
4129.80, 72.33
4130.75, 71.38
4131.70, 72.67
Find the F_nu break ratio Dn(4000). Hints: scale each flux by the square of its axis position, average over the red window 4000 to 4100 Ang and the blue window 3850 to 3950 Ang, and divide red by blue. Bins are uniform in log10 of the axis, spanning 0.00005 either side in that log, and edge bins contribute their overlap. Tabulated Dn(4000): 1.8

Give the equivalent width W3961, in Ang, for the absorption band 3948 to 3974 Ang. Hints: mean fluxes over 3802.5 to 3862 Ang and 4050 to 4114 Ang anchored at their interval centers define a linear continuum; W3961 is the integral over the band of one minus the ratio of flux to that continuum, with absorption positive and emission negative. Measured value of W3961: 4.2 Ang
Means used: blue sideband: 42.8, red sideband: 72.7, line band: 48.6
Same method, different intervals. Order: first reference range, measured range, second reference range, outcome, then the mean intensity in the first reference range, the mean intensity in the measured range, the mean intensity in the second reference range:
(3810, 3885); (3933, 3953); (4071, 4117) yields 2.9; 42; 46.2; 72.6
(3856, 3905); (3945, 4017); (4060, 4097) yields -2.1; 45.7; 62.5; 74.8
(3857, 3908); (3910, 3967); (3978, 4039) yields 9.1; 46.1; 49.3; 75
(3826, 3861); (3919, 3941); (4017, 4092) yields 6.3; 38.9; 38.4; 75.7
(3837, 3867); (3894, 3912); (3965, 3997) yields -2.1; 43.5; 53.5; 54.7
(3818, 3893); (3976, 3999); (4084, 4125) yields -4.0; 41.3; 68.2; 72.9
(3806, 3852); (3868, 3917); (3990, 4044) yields 4.8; 41.6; 48.6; 77.4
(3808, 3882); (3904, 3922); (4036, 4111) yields -1.7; 42.5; 56.5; 73.3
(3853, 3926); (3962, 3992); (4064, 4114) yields 4.7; 48.9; 50.1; 72.2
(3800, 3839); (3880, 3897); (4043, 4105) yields 2.3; 42.7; 44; 72.6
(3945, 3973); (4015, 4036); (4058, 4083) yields -4.4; 49.7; 77.1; 73.2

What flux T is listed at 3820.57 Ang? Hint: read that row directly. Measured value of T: 42.19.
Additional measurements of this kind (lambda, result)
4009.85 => 76.47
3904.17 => 51.32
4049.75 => 82.12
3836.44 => 39.02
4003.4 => 77.98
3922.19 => 56.54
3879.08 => 43.84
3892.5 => 56.91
